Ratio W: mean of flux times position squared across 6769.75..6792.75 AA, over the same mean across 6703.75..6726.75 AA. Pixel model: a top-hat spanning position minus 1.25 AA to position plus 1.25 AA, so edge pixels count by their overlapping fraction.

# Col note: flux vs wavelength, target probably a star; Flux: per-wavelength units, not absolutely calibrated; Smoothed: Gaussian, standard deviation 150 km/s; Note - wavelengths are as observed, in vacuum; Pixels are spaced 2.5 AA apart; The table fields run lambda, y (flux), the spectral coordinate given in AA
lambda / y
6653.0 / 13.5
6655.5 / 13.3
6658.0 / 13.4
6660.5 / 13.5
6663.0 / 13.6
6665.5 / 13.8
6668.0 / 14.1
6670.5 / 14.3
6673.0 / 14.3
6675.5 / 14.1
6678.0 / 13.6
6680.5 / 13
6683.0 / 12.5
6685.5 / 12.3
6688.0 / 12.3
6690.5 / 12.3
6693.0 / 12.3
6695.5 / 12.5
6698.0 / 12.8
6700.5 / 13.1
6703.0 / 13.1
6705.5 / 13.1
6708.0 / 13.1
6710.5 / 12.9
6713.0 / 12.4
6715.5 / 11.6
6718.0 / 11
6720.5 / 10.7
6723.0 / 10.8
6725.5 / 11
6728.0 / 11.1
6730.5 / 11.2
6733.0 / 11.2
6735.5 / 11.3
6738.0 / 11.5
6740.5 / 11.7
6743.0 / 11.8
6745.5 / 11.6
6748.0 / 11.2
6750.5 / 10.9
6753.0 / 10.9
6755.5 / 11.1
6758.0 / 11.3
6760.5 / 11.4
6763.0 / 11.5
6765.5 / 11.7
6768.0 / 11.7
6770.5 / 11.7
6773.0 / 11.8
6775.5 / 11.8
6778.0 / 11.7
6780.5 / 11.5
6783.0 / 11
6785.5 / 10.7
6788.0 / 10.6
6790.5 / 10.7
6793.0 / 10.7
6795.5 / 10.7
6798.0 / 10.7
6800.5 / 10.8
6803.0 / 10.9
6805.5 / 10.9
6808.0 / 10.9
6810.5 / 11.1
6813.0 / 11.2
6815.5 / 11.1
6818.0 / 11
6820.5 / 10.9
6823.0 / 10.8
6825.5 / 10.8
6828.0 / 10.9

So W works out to 1.0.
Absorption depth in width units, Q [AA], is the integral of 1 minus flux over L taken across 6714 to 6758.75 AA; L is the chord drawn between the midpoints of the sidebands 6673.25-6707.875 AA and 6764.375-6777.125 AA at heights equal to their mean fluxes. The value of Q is 3.7 AA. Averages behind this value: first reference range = 12.9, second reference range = 11.7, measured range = 11.2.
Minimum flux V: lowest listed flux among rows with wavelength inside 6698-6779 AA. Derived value 10.7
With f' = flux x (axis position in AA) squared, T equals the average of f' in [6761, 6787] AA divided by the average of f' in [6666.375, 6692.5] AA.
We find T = 0.89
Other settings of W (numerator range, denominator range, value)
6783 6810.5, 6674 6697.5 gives 0.87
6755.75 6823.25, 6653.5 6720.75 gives 0.89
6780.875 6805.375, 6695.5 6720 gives 0.88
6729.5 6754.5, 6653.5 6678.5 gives 0.84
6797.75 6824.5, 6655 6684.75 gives 0.84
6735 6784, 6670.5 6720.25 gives 0.92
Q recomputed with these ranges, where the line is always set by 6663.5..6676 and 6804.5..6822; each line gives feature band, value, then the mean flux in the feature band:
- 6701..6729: 2.6 AA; 11.9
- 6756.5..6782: 0.8 AA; 11.6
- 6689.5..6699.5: 0.8 AA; 12.5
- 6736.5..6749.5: 1.0 AA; 11.5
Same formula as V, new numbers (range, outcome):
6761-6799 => 10.6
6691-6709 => 12.3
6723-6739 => 10.8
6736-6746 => 11.5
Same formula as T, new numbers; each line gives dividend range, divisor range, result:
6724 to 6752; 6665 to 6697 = 0.87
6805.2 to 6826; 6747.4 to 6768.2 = 0.99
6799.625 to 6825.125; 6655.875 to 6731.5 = 0.90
